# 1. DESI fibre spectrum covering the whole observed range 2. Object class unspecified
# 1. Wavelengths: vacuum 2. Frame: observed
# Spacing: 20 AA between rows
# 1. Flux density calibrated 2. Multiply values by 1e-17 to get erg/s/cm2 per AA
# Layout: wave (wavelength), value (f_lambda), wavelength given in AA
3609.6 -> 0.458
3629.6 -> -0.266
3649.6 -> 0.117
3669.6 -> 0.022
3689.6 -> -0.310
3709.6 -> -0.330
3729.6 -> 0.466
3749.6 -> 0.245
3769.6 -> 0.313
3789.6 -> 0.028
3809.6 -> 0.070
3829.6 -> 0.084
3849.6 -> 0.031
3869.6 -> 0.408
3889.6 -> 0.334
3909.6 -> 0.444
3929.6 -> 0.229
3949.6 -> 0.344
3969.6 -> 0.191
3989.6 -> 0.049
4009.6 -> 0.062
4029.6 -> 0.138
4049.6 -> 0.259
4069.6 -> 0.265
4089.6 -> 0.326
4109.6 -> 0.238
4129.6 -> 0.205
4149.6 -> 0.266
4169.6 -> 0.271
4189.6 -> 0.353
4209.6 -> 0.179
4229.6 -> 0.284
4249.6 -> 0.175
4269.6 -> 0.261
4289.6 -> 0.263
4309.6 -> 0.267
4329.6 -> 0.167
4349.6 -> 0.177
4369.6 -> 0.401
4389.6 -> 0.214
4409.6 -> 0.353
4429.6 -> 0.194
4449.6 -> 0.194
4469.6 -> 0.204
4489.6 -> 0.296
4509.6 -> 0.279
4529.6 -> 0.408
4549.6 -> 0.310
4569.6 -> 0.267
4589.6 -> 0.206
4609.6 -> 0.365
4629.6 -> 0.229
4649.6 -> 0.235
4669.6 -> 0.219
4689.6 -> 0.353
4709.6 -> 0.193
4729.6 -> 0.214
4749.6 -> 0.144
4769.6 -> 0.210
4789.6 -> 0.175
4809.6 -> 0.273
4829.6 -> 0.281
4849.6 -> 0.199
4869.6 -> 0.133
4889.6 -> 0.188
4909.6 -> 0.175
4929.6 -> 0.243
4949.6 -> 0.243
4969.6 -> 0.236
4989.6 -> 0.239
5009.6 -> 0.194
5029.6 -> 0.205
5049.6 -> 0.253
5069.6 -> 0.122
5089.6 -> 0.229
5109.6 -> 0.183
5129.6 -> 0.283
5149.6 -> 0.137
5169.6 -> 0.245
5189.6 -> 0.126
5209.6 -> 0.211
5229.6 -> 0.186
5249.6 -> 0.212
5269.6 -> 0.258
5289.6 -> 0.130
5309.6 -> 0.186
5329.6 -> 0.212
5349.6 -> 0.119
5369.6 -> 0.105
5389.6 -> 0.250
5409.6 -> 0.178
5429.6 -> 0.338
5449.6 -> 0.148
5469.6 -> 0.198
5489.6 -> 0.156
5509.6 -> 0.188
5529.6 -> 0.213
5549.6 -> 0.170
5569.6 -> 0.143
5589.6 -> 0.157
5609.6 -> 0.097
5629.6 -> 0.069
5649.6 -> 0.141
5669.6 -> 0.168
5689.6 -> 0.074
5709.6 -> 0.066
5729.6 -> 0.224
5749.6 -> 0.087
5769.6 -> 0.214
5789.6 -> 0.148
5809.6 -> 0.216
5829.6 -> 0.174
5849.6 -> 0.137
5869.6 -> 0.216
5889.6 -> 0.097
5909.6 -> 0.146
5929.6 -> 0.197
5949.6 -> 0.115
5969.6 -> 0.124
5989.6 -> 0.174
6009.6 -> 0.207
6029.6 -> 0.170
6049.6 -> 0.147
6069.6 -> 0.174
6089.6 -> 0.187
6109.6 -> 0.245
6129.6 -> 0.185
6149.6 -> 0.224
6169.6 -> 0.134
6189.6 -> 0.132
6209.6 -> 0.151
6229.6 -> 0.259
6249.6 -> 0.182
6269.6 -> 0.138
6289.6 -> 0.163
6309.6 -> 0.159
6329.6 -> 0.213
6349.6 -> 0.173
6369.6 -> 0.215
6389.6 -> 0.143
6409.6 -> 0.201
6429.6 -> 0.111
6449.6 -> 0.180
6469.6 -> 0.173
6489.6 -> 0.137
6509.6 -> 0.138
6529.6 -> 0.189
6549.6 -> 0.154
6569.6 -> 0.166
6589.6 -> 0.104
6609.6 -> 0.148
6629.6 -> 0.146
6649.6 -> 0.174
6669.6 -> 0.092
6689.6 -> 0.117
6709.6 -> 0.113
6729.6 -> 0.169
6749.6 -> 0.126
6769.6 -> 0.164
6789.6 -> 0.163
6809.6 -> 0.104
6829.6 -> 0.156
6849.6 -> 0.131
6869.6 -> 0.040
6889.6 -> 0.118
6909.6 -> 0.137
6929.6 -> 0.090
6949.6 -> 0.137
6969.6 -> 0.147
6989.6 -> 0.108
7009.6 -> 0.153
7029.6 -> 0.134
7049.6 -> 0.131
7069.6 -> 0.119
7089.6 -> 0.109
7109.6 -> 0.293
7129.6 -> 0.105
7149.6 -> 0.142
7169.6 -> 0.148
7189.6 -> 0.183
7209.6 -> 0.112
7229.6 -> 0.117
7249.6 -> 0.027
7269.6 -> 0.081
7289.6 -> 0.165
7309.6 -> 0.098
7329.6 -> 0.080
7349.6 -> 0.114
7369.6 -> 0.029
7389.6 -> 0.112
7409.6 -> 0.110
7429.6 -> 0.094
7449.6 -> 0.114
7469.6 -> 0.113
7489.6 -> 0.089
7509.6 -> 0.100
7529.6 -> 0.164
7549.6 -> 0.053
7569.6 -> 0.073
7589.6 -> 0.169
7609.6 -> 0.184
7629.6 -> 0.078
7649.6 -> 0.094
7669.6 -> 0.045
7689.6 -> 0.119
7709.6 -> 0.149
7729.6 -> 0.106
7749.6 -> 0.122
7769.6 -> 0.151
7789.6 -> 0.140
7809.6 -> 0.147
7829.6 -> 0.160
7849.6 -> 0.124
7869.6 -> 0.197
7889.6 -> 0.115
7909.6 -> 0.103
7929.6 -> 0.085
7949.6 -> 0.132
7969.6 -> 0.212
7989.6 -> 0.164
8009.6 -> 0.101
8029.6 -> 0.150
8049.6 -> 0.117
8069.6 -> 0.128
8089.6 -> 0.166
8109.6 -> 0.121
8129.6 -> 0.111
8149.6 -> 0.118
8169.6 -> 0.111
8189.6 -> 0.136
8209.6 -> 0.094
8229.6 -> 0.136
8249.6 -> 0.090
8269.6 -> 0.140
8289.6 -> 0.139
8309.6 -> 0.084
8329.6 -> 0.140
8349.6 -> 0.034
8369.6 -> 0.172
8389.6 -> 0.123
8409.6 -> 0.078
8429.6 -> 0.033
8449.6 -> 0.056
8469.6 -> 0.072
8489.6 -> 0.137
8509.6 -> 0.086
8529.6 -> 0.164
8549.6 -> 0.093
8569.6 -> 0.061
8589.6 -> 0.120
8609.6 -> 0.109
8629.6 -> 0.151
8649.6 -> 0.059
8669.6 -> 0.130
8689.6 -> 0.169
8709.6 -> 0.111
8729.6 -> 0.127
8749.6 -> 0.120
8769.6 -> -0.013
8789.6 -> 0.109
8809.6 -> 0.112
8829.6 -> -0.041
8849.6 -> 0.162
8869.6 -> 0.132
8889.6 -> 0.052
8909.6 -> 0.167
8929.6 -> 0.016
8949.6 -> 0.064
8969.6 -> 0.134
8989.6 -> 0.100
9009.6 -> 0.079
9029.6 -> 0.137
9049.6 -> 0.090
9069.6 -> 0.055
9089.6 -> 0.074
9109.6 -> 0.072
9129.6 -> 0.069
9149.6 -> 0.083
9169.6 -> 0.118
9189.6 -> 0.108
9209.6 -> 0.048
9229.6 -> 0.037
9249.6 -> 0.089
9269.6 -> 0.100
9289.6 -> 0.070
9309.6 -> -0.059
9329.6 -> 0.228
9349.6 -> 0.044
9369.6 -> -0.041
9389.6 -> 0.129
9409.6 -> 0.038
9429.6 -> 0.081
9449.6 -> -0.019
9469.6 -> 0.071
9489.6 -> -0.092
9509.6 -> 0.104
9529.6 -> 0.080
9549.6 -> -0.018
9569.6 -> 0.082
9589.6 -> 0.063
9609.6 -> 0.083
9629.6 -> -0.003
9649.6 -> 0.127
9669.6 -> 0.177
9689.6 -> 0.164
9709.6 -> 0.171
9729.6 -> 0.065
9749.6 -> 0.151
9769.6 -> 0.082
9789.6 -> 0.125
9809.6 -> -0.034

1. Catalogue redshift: 0.084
